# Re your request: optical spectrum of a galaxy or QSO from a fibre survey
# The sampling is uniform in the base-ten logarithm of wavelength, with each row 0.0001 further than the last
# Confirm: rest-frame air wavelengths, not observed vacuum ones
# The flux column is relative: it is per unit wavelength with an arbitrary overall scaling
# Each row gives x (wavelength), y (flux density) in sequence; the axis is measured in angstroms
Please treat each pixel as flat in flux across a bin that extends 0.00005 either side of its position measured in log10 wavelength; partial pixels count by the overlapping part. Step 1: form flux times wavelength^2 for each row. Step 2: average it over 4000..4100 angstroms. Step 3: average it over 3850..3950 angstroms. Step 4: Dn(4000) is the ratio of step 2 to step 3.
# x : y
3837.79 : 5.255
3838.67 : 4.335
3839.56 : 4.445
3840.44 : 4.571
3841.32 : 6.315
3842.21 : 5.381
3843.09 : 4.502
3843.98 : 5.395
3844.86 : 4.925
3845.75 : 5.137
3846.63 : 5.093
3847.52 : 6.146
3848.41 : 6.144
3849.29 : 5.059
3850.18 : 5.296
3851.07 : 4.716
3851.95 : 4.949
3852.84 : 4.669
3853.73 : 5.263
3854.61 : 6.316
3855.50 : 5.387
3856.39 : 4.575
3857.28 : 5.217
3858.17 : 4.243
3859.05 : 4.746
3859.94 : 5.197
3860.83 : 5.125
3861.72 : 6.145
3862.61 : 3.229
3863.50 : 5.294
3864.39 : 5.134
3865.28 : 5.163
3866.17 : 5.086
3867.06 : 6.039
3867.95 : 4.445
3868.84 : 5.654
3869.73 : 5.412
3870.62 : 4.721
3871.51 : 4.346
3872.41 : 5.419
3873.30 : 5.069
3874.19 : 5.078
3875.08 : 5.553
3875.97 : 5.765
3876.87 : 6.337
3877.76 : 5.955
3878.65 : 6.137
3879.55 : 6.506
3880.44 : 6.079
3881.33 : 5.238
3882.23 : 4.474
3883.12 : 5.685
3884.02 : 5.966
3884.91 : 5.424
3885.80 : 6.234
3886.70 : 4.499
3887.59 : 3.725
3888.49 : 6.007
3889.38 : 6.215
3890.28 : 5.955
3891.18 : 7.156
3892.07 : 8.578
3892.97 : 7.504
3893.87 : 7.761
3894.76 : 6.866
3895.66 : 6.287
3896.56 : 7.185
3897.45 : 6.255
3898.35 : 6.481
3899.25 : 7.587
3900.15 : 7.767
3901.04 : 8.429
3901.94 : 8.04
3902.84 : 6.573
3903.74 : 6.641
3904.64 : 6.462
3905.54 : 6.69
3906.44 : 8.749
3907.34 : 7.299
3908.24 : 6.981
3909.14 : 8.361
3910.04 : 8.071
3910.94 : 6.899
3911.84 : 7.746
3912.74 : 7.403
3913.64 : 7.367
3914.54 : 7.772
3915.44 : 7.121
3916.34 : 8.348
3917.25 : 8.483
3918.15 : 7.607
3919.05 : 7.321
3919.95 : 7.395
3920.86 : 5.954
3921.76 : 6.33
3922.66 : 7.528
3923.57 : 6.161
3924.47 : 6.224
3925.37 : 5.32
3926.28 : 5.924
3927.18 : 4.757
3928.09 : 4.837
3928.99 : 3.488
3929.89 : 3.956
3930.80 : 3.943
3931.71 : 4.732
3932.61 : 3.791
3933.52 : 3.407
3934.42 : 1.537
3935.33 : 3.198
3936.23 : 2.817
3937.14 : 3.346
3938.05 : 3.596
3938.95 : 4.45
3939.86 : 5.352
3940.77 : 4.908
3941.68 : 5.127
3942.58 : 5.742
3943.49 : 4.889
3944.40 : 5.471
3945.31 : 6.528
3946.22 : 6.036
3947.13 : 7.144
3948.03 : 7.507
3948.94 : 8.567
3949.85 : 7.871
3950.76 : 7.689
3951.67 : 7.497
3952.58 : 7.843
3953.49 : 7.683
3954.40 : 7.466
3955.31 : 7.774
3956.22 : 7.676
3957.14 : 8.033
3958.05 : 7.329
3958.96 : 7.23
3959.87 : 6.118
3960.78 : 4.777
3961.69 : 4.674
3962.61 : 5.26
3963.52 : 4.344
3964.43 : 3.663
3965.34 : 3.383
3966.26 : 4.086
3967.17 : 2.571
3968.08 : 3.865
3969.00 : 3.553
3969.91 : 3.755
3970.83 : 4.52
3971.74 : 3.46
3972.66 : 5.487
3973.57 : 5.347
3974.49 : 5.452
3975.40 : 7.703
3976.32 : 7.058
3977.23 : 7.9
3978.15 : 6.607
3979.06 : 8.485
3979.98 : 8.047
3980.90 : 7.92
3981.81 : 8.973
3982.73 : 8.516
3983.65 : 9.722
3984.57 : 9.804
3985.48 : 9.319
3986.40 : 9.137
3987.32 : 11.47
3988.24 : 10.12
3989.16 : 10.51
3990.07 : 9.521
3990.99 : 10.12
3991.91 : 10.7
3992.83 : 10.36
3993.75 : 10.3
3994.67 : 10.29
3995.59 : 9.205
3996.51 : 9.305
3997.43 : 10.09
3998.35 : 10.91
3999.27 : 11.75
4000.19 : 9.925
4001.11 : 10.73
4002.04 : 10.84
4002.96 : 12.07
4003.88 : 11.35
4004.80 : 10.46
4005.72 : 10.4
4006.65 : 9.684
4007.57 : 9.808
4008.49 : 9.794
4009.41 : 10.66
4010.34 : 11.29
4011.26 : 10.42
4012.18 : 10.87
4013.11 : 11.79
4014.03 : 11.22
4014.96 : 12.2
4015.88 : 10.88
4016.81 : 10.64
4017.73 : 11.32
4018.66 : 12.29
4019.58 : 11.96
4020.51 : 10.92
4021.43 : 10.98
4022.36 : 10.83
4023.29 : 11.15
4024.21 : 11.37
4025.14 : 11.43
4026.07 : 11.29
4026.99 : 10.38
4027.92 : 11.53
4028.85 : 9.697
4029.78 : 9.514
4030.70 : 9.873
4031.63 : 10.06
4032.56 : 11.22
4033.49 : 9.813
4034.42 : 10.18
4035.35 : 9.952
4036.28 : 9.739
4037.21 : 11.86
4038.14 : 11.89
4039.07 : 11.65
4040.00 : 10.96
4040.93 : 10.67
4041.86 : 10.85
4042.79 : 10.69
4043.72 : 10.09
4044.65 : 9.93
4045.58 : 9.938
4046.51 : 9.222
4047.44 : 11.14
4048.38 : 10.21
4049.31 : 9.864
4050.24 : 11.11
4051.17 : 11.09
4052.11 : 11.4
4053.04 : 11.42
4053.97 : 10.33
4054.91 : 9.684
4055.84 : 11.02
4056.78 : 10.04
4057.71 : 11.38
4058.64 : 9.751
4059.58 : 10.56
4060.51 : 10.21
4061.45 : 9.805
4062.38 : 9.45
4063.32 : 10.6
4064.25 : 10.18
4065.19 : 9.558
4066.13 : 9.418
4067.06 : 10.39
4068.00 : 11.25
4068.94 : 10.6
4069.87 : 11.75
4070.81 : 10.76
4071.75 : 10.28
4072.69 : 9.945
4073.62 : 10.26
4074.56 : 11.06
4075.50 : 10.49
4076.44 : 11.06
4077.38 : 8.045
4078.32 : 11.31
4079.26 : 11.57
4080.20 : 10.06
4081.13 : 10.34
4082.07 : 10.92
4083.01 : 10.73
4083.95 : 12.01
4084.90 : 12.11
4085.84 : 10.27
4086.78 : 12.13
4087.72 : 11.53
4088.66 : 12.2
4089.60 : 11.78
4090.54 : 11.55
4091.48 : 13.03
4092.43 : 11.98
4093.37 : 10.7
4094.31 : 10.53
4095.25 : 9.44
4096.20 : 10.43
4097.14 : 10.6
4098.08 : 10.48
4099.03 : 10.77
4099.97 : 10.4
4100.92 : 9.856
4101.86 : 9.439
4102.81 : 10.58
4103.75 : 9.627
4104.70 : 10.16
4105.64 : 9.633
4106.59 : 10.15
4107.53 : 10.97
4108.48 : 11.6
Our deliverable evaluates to 2.0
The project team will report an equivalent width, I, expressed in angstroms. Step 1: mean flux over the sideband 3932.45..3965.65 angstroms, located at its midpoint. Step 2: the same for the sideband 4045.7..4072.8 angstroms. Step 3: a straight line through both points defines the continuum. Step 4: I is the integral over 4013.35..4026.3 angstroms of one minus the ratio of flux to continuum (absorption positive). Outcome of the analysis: -3.9 angstroms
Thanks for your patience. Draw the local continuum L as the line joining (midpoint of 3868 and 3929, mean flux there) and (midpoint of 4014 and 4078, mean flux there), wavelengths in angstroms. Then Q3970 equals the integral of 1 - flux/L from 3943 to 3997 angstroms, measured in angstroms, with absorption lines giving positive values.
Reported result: 8.25 angstroms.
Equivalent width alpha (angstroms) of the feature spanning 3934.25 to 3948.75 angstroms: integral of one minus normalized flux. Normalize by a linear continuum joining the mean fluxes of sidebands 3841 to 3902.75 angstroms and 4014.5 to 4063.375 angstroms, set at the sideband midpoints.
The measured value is 5.3 angstroms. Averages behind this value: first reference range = 5.71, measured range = 4.99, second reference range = 10.7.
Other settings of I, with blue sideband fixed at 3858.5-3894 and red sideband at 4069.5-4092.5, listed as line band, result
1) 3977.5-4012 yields -4.7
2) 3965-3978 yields 5.2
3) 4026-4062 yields -1.6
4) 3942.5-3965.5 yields 3.4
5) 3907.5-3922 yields -1.9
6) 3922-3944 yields 7.8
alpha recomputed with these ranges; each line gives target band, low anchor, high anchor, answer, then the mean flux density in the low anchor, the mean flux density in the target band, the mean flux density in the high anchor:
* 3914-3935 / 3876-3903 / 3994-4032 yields 5.1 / 6.42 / 5.73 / 10.8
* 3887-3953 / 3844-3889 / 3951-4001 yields 0.4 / 5.28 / 6.3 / 7.56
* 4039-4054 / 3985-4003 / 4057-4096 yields 0.0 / 10.3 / 10.6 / 10.8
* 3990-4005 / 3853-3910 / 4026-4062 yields -2.1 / 6.01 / 10.5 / 10.5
